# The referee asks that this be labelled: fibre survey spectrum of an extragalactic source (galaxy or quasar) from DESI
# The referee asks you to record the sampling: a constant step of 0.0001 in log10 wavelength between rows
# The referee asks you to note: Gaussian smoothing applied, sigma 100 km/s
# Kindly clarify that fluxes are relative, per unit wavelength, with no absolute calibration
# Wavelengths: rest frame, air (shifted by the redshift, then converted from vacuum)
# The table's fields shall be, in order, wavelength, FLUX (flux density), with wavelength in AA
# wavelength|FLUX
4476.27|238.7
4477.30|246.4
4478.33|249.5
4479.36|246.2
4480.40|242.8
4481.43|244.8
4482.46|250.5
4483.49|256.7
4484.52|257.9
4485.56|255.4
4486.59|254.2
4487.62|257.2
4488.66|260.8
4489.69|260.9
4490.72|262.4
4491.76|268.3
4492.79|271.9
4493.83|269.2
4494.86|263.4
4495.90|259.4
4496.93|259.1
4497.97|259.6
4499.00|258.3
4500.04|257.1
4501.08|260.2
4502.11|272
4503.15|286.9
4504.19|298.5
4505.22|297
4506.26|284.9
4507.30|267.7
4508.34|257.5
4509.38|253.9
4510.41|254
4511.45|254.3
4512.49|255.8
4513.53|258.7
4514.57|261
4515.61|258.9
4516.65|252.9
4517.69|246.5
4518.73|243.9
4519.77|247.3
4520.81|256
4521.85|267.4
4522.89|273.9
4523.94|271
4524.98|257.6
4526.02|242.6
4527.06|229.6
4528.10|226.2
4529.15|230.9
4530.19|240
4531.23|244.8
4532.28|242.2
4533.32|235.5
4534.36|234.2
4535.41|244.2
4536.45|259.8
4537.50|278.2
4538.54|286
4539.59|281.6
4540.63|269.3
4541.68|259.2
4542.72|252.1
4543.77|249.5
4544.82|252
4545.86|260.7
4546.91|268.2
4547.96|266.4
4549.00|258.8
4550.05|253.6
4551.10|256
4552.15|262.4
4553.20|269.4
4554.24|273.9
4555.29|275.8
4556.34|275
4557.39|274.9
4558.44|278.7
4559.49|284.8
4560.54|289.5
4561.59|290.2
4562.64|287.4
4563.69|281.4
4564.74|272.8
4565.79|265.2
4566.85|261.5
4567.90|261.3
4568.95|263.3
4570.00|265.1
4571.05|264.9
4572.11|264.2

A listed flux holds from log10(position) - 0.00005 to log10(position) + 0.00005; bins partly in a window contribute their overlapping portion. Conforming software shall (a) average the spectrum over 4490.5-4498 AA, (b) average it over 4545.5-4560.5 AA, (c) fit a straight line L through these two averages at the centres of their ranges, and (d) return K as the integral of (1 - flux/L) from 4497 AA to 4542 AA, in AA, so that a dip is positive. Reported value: 1.3 AA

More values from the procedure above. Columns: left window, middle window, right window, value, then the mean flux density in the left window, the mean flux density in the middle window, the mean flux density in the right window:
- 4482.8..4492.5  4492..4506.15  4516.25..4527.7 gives -0.72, 260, 271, 253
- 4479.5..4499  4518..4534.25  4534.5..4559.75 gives 0.99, 258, 247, 266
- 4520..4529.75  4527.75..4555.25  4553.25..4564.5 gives 0.90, 250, 257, 281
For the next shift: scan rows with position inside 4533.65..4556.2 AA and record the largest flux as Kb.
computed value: 286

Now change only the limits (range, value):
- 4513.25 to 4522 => 267.4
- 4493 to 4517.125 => 298.5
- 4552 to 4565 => 290.2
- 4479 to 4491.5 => 262.4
